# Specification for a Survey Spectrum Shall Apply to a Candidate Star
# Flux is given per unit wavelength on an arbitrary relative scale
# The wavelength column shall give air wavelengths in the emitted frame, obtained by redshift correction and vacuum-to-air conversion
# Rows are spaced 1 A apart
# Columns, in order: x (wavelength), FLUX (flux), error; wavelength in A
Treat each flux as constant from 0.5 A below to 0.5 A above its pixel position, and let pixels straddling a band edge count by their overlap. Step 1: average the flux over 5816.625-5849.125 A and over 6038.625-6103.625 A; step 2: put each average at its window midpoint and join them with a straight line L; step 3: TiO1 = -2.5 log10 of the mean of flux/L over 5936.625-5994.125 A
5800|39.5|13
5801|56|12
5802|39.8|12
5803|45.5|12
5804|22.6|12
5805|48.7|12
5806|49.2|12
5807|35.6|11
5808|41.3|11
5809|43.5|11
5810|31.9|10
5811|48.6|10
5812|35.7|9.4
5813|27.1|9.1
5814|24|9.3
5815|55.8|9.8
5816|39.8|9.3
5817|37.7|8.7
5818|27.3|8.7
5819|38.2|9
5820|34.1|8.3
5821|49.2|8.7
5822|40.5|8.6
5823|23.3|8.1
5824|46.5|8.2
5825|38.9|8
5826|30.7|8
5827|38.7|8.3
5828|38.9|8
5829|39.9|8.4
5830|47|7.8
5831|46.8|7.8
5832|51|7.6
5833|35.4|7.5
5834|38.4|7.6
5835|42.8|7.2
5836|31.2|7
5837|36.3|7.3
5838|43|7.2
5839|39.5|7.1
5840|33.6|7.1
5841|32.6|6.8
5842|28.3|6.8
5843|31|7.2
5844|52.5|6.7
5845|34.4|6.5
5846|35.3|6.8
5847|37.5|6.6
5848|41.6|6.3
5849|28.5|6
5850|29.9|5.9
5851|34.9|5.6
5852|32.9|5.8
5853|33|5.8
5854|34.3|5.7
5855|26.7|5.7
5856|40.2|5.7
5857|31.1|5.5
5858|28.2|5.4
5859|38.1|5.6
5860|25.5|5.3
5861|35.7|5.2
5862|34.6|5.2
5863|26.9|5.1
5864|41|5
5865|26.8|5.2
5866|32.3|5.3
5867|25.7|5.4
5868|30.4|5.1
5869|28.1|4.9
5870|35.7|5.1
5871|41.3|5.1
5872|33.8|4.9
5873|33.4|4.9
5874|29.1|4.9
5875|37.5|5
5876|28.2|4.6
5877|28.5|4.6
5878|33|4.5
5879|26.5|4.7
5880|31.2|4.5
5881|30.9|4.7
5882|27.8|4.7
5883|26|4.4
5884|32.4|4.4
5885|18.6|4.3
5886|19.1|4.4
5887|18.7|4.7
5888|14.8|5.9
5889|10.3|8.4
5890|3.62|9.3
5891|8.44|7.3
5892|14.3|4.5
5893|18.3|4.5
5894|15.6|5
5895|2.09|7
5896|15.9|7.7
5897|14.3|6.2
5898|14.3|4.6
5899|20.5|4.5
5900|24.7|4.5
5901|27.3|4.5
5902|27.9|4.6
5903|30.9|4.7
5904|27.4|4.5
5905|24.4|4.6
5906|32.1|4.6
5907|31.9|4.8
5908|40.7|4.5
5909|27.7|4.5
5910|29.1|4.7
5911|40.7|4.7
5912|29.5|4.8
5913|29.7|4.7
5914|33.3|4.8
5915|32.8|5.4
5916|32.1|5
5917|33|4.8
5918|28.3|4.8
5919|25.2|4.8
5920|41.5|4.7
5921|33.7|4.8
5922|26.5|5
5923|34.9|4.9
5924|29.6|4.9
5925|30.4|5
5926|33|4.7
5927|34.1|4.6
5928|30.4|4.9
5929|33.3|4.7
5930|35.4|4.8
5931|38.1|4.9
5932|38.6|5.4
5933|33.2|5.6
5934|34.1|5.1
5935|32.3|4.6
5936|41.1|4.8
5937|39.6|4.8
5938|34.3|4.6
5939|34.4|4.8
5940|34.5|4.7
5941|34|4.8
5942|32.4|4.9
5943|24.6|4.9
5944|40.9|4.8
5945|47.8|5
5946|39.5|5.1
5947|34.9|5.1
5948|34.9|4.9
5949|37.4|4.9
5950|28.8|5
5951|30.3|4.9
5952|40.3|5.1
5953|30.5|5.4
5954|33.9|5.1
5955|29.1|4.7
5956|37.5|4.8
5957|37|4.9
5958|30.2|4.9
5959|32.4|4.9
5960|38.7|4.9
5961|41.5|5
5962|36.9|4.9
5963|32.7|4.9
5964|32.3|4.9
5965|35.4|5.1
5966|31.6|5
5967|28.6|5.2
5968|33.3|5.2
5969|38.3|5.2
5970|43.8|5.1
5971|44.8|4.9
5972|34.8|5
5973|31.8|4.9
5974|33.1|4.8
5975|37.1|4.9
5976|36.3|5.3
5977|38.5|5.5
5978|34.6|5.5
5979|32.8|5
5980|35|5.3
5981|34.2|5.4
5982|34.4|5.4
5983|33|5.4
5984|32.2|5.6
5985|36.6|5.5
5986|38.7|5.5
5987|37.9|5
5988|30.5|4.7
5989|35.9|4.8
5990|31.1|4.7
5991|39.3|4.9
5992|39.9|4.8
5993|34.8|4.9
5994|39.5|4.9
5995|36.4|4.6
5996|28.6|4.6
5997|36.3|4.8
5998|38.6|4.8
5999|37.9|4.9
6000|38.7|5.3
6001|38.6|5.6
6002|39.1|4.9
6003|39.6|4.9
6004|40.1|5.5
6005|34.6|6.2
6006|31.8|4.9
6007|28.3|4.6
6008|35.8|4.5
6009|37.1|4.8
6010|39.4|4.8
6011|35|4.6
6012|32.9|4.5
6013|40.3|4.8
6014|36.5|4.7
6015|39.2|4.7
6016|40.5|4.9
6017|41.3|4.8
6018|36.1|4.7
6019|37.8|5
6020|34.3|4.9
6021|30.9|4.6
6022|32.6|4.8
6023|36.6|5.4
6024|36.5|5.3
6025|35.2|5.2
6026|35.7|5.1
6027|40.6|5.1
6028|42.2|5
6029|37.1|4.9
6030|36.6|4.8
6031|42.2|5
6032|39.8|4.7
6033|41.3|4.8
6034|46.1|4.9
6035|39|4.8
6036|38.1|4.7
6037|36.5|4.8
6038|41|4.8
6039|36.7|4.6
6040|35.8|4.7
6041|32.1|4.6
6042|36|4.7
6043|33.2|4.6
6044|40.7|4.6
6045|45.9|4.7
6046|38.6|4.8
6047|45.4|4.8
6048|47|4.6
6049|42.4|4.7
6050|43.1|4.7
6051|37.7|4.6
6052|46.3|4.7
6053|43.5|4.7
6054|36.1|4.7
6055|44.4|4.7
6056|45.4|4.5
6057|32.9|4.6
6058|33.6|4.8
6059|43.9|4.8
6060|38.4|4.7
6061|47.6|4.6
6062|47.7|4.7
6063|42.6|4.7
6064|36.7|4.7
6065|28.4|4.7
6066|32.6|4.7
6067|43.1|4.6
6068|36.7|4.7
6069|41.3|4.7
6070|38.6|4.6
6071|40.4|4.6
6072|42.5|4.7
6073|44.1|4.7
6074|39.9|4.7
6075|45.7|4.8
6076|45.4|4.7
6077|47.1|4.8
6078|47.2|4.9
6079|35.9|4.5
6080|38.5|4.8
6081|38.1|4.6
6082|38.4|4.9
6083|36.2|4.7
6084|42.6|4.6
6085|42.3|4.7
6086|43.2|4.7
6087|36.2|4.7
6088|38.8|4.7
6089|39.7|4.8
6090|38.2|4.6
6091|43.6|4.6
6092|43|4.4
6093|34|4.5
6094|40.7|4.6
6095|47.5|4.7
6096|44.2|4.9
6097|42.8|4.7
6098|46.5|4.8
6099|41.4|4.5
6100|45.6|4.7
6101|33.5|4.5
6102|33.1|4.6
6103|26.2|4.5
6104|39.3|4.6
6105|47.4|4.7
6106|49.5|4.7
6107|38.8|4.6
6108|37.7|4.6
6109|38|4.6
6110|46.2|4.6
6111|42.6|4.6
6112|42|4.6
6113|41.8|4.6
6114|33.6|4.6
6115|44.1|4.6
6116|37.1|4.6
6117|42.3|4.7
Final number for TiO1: 0.12 mag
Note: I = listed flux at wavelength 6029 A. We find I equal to 37.1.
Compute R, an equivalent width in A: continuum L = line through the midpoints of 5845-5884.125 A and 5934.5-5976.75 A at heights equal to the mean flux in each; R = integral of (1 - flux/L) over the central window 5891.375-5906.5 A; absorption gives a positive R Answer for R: 5.8 A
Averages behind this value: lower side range 32.2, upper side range 35.3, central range 20.6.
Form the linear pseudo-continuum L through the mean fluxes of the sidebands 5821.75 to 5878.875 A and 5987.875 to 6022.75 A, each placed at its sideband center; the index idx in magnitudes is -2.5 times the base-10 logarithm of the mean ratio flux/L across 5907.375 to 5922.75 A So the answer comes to 0.10 mag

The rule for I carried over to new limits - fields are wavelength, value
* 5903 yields 30.9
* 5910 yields 29.1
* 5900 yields 24.7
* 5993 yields 34.8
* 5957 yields 37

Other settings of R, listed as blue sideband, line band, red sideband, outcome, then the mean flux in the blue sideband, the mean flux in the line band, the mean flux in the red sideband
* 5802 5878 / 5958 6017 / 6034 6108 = 4.3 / 36.1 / 36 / 40.4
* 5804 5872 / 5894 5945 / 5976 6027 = 7.9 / 36.4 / 30.6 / 36.1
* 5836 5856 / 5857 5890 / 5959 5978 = 6.1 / 35.1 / 28.7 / 35.9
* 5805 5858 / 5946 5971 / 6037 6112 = 2.7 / 37.4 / 34.9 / 40.5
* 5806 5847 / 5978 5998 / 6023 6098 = 2.3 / 38.3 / 35.2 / 40.3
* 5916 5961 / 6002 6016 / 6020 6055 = 0.5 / 34.3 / 36.5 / 39.1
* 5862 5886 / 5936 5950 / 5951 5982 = -0.8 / 30.5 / 36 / 35.1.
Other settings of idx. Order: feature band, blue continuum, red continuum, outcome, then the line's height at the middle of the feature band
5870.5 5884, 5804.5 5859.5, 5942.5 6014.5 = 0.18 mag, 36.9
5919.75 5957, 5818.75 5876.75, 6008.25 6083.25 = 0.08 mag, 37.3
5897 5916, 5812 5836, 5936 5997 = 0.26 mag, 36.7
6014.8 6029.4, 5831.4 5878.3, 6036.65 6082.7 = 0.06 mag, 39.2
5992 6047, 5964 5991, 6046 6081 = 0.02 mag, 38.1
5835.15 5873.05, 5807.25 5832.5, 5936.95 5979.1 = 0.13 mag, 38.1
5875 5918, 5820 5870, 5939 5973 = 0.39 mag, 35.5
